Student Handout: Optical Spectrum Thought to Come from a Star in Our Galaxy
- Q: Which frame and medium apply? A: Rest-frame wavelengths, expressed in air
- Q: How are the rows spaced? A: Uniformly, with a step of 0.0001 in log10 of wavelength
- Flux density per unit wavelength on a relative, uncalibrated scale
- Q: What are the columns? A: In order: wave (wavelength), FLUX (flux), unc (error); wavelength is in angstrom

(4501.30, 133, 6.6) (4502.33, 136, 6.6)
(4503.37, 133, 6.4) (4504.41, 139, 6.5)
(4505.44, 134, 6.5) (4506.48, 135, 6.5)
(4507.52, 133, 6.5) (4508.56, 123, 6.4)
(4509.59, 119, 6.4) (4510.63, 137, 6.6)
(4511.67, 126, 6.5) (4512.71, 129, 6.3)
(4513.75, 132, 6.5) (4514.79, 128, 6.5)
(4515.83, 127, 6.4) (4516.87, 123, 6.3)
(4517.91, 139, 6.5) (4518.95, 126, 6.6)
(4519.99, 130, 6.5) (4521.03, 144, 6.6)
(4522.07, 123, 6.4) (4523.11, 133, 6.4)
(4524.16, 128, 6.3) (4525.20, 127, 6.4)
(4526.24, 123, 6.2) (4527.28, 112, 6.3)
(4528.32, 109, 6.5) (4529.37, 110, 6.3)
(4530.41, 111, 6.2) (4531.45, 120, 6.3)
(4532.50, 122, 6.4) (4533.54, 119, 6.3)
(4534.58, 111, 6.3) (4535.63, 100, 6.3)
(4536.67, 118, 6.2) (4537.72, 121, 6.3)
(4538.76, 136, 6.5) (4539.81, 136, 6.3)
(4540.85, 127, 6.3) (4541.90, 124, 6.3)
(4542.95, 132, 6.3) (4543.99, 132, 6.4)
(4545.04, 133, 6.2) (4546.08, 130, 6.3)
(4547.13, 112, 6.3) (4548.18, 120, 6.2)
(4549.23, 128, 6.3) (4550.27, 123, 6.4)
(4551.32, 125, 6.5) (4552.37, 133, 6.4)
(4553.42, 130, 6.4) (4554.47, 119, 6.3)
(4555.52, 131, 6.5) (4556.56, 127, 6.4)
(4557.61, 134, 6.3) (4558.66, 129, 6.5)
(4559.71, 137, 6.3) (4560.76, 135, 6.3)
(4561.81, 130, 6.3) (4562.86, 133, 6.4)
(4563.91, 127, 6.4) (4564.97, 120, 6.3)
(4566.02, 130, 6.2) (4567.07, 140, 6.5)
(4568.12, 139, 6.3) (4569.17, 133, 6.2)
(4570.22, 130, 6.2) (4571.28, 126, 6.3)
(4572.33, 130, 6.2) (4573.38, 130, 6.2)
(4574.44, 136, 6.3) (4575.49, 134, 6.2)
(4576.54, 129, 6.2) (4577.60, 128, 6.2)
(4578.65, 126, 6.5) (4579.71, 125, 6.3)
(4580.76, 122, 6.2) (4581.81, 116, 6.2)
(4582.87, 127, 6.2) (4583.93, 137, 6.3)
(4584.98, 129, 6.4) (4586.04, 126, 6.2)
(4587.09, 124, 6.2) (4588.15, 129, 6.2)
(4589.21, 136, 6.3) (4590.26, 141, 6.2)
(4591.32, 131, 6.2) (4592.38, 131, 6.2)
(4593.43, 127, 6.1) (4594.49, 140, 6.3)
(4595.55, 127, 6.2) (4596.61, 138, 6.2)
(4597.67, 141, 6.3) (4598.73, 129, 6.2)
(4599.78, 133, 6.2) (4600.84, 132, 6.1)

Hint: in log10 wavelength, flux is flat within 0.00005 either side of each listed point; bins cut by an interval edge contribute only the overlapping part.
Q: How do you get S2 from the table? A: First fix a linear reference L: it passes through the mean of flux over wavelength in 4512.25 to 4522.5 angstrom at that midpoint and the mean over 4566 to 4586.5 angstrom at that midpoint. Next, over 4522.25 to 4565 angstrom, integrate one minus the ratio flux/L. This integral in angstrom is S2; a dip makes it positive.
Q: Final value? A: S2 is 1.8 angstrom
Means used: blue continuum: 130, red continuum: 130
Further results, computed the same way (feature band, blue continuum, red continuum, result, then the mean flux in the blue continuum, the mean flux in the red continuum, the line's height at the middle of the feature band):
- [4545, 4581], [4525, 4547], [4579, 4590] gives -1.2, 121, 127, 125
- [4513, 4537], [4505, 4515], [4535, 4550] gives 0.9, 130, 125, 127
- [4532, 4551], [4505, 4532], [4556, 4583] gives 0.6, 126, 130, 128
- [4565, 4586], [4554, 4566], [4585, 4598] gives 0.2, 129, 132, 131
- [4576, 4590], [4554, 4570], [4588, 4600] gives 0.6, 131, 134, 133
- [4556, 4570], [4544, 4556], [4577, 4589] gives -0.6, 126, 126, 126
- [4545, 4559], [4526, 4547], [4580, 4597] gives -0.3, 121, 130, 124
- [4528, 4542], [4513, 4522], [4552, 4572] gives 1.3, 131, 131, 131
